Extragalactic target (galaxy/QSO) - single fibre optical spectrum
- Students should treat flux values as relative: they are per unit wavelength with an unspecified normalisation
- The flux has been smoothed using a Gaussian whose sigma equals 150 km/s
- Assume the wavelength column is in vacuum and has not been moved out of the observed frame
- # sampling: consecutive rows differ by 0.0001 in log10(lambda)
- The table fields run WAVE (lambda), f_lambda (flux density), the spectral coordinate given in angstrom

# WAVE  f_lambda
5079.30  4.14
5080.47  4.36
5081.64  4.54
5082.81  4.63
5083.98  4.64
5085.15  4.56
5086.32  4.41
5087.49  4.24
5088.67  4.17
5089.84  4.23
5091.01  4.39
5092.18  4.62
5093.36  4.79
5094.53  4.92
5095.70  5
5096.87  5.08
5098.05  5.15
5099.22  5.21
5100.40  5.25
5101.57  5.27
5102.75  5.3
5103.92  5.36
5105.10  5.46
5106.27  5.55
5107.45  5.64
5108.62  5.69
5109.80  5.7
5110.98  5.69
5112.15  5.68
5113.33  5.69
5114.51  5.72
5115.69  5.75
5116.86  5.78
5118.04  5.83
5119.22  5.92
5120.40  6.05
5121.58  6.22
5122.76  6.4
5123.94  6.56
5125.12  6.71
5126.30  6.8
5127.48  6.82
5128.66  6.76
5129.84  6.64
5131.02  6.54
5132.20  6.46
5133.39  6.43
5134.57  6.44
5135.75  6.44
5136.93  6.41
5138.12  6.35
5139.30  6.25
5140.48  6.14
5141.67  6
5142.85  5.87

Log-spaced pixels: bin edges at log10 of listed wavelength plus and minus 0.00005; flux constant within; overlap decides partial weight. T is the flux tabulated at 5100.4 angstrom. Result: 5.25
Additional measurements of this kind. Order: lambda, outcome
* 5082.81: 4.63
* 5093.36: 4.79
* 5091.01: 4.39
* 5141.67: 6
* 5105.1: 5.46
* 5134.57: 6.44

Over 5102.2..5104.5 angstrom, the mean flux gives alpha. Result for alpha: 5.34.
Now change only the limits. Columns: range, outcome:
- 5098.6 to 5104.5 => 5.28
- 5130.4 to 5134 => 6.47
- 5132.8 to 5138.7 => 6.41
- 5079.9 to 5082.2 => 4.45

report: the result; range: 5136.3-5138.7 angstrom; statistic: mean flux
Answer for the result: 6.37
